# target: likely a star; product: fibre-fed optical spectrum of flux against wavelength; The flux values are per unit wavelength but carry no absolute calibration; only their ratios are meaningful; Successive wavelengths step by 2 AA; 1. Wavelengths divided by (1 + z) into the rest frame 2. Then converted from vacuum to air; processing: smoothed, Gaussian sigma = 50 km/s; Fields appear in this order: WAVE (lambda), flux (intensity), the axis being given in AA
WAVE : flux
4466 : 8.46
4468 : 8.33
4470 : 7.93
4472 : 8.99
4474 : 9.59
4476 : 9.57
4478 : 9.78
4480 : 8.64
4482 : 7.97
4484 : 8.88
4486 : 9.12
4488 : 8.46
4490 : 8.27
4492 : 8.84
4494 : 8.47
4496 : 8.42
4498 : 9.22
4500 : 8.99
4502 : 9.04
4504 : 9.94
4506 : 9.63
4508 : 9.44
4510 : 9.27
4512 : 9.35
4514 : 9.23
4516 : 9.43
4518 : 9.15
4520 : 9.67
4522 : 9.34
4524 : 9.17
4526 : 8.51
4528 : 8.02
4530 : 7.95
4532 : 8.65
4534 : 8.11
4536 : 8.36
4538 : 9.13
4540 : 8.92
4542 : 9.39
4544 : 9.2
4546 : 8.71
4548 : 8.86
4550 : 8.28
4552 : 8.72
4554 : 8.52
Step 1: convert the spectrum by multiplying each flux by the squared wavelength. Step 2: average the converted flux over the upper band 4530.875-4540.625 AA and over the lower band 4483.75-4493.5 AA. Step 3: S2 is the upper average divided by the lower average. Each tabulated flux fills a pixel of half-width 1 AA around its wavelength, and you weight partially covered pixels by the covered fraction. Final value 1.01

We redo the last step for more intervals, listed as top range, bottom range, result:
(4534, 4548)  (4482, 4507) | 1.02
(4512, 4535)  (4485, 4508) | 1.00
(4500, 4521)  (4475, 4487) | 1.06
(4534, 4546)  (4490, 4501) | 1.04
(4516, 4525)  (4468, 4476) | 1.08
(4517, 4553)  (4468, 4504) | 1.01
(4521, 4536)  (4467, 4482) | 0.98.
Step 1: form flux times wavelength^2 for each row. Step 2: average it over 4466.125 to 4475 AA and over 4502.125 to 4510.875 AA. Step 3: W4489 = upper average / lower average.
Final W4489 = 1.11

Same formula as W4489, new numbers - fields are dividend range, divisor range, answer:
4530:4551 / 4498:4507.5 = 0.95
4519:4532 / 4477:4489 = 1.01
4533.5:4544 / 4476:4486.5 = 1.02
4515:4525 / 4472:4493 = 1.07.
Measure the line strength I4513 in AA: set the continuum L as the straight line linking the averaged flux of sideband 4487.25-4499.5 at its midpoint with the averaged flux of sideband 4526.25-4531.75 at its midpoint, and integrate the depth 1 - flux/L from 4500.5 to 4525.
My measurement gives -2.96 AA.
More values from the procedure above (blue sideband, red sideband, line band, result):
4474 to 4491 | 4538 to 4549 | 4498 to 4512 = -0.7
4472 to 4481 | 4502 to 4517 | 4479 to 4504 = 1.7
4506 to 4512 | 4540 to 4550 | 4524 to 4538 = 1.1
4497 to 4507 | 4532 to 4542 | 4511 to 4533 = 0.1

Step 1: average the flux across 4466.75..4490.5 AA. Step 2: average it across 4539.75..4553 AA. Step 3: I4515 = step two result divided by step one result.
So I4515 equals 1.0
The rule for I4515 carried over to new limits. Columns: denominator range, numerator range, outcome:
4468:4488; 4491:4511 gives 1.03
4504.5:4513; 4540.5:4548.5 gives 0.96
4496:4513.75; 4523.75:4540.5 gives 0.91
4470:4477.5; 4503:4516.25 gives 1.03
